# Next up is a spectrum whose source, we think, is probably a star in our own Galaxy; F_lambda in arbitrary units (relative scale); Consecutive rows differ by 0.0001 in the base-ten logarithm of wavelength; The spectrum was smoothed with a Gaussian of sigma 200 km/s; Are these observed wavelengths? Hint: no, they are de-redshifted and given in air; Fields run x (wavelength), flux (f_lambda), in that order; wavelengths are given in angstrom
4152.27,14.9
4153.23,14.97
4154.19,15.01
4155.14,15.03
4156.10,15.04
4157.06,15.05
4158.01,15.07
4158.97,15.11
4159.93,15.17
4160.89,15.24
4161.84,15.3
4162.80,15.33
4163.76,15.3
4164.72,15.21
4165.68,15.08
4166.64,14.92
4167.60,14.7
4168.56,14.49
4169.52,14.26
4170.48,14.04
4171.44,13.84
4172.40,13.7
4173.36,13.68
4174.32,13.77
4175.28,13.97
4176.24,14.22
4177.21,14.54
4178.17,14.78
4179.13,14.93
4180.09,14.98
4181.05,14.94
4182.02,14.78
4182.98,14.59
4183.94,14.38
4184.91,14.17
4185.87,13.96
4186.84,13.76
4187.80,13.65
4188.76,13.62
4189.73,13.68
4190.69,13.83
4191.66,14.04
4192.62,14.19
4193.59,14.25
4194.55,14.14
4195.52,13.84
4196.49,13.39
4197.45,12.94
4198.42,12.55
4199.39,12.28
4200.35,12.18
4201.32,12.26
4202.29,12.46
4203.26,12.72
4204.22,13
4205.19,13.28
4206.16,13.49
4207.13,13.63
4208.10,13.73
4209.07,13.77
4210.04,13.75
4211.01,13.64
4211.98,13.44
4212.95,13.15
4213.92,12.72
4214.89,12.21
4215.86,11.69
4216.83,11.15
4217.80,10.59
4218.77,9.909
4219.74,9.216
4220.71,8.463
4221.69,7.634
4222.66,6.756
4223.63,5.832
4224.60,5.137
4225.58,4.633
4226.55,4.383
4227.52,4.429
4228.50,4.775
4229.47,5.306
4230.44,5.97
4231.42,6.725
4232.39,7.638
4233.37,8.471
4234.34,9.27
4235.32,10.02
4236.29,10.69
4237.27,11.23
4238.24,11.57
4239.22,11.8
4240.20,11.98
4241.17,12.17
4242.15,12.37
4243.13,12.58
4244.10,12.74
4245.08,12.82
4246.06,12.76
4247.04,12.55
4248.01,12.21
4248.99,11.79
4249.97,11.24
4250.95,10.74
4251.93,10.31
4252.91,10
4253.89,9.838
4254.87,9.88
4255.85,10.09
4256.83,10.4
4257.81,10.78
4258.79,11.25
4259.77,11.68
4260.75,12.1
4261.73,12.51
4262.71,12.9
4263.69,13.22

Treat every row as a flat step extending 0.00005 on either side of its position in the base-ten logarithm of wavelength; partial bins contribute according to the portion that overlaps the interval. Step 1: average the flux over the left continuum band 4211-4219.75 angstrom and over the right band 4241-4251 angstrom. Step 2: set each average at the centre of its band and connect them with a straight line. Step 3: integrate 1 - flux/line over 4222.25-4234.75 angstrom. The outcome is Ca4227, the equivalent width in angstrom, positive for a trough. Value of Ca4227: 6.2 angstrom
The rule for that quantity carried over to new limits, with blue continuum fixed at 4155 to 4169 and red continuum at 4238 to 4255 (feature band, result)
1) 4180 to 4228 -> 5.3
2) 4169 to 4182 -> 0.2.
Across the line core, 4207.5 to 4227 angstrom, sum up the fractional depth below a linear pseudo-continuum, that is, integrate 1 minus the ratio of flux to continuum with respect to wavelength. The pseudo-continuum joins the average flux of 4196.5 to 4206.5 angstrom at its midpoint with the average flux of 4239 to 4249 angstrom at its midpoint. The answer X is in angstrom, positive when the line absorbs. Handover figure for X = 3.87 angstrom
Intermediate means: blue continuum 12.7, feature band 10.1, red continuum 12.4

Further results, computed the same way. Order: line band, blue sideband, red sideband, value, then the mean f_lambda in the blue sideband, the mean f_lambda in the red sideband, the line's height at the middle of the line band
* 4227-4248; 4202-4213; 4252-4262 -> 3.2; 13.4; 10.8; 11.8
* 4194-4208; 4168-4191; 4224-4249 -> -0.7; 14.2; 9.41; 12.4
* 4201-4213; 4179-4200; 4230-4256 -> -0.4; 13.9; 10.7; 12.9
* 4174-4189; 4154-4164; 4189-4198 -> -0.1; 15.2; 13.8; 14.3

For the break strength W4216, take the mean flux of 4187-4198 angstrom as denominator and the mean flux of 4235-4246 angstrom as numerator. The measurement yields 0.86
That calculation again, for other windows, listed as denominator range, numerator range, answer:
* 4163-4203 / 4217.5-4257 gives 0.67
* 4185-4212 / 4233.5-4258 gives 0.84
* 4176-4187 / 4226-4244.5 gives 0.63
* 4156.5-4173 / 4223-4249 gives 0.63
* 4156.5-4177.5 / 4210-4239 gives 0.61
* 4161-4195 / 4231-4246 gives 0.76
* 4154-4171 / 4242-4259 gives 0.76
